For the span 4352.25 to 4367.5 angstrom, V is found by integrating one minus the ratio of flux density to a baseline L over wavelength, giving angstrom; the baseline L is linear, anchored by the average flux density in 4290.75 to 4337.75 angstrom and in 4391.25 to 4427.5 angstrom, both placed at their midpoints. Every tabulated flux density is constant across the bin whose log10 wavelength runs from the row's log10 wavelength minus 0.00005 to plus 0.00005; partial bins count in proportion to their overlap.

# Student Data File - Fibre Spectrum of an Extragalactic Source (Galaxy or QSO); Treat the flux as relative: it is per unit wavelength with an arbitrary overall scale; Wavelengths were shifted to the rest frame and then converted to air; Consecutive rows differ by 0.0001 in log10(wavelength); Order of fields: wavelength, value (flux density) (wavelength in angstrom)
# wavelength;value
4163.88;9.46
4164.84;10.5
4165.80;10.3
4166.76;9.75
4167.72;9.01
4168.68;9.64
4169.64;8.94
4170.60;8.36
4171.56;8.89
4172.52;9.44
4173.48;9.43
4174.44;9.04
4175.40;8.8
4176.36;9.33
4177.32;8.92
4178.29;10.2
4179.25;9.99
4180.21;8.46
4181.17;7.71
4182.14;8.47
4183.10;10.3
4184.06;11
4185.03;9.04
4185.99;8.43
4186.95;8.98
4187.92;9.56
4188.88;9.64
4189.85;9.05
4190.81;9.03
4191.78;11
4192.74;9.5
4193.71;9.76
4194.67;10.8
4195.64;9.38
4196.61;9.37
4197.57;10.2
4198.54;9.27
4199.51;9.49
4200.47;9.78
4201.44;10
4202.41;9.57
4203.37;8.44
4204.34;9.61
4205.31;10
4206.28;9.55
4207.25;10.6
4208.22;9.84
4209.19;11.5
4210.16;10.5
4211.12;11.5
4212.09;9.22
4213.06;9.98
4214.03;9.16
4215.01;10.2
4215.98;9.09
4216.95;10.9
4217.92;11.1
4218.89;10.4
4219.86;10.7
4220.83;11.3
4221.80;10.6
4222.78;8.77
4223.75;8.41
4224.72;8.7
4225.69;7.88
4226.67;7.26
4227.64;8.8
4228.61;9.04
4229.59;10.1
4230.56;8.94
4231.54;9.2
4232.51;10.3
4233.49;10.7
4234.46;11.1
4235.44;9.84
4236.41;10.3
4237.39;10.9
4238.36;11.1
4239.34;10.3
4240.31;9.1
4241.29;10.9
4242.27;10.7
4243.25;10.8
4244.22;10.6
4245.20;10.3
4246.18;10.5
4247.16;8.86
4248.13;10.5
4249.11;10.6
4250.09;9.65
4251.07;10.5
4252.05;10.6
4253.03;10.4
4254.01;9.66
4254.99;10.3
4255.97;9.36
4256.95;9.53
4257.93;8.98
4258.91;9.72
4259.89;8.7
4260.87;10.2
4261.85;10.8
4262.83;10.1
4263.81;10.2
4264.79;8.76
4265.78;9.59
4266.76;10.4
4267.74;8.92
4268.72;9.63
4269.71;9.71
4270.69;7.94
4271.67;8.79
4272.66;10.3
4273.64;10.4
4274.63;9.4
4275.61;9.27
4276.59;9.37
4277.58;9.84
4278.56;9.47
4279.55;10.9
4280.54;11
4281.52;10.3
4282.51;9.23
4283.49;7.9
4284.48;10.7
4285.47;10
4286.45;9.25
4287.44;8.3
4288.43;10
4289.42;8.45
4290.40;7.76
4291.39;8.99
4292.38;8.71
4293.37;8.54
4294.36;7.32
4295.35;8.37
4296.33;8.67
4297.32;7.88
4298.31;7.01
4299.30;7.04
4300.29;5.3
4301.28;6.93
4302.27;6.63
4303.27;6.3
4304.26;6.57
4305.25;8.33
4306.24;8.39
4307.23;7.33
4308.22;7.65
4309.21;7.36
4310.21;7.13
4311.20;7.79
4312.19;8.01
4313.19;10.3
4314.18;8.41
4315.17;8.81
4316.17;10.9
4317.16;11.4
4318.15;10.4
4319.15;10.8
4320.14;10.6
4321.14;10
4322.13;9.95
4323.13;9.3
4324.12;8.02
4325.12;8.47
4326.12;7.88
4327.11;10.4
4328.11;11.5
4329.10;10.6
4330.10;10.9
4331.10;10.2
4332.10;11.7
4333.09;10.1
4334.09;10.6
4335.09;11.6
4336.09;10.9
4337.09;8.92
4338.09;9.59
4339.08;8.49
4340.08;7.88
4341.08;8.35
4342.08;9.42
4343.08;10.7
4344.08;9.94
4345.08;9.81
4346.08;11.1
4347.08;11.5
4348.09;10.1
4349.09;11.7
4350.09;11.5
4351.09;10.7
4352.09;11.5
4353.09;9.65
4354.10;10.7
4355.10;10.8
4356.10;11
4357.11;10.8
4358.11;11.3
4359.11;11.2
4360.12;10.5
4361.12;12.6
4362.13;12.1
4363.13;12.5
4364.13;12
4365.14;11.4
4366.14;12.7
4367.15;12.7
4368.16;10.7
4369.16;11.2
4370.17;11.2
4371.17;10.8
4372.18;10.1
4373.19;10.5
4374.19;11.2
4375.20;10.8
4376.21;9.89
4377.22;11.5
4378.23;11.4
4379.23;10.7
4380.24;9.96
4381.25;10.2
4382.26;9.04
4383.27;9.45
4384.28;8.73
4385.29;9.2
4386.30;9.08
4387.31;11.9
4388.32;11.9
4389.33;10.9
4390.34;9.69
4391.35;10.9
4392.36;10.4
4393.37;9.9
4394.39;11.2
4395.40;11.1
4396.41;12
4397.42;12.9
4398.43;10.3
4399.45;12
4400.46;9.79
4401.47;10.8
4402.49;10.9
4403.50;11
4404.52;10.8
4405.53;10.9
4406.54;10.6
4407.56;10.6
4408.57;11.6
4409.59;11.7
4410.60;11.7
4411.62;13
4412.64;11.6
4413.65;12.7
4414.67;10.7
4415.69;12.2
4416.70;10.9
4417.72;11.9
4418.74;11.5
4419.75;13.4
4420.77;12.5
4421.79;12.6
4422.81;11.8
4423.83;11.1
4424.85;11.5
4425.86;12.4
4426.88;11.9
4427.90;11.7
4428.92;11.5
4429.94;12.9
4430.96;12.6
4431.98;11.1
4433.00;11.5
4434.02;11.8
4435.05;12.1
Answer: -2.0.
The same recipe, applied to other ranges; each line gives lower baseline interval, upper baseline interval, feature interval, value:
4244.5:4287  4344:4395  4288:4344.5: 7.5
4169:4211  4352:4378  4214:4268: 0.6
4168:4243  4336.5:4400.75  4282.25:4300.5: 3.2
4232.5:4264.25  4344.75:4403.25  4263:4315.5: 8.7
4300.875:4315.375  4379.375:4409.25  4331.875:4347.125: -2.1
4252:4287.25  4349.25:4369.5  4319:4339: 1.4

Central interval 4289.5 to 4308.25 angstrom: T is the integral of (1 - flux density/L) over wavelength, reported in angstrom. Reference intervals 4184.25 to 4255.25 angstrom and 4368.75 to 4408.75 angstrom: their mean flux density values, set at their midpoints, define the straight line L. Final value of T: 4.9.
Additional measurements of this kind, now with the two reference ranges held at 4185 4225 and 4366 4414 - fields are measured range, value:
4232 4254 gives -0.7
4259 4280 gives 1.1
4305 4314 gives 2.1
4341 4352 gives 0.1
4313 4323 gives 0.3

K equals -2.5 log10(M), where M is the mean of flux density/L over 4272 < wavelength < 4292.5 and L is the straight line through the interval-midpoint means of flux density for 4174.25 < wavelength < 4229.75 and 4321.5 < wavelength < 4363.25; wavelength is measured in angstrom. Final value 0.06 mag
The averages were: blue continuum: 9.61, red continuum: 10.4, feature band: 9.51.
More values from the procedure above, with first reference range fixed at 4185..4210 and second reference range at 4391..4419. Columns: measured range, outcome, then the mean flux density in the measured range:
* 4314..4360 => 0.054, 10.2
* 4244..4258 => 0.006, 10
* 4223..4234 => 0.103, 9.03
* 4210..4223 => -0.047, 10.3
